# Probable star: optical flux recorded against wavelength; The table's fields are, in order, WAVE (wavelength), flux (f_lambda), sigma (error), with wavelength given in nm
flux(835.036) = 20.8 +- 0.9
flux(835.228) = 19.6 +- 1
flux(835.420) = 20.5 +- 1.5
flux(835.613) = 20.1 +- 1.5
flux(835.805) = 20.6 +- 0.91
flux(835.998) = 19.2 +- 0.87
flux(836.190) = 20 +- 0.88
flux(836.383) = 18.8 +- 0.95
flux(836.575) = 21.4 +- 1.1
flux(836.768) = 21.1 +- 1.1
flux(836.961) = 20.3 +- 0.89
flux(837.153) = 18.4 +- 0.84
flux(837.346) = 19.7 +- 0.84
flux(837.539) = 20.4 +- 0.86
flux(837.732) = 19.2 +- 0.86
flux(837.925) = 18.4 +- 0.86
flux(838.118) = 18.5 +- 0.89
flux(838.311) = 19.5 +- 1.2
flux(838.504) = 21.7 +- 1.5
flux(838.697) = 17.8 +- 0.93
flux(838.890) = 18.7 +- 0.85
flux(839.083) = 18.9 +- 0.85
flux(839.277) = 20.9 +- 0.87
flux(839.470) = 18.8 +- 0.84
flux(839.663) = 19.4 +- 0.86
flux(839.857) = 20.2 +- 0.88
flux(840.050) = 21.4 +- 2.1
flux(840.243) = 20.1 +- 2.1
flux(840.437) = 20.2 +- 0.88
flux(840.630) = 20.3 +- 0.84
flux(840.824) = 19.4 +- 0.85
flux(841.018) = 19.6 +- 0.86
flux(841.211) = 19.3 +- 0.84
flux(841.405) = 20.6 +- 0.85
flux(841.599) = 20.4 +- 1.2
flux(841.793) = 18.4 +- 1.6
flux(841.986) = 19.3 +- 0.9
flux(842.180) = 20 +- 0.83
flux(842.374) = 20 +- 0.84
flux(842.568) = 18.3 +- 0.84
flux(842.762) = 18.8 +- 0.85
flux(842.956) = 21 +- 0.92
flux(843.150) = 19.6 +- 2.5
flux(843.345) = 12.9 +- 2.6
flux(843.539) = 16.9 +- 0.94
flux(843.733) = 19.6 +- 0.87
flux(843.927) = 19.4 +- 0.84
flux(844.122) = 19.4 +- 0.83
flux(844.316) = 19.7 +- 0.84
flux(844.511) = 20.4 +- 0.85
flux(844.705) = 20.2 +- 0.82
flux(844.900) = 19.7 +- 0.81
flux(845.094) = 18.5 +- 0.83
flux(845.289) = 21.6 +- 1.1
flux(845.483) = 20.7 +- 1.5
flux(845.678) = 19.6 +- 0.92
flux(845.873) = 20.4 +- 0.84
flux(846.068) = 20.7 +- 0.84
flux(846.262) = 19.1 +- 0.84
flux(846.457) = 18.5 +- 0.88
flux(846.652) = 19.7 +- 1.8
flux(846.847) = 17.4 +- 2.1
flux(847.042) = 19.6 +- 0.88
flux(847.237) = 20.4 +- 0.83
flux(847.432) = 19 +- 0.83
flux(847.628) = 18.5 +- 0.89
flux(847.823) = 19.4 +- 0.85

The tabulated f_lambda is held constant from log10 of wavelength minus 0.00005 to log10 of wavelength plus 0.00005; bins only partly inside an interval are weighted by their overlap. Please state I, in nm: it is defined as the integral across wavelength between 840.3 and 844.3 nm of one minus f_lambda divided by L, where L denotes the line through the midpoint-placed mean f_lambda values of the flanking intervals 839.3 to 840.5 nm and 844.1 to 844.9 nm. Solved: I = 0.16 nm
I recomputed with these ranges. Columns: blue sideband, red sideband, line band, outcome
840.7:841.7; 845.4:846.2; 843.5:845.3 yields 0.056 nm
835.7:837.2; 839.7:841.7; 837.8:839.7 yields 0.078 nm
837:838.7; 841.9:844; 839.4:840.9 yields -0.072 nm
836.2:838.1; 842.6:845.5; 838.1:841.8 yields -0.053 nm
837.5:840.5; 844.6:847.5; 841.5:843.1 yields 0.010 nm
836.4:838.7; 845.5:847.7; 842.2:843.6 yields 0.086 nm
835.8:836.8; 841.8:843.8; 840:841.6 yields -0.086 nm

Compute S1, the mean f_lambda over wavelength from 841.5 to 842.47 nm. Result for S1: 19.6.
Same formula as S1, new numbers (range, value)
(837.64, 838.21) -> 18.7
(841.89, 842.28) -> 19.6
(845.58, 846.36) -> 19.9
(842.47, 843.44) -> 18.1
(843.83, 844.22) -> 19.4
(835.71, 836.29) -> 19.9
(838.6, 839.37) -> 19.1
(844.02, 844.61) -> 19.8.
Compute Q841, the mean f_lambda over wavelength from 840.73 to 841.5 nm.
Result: 19.7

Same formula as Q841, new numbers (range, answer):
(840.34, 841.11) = 19.9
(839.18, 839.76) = 19.7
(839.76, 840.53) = 20.5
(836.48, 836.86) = 21.2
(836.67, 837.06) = 20.7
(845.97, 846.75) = 19.5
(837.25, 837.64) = 20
